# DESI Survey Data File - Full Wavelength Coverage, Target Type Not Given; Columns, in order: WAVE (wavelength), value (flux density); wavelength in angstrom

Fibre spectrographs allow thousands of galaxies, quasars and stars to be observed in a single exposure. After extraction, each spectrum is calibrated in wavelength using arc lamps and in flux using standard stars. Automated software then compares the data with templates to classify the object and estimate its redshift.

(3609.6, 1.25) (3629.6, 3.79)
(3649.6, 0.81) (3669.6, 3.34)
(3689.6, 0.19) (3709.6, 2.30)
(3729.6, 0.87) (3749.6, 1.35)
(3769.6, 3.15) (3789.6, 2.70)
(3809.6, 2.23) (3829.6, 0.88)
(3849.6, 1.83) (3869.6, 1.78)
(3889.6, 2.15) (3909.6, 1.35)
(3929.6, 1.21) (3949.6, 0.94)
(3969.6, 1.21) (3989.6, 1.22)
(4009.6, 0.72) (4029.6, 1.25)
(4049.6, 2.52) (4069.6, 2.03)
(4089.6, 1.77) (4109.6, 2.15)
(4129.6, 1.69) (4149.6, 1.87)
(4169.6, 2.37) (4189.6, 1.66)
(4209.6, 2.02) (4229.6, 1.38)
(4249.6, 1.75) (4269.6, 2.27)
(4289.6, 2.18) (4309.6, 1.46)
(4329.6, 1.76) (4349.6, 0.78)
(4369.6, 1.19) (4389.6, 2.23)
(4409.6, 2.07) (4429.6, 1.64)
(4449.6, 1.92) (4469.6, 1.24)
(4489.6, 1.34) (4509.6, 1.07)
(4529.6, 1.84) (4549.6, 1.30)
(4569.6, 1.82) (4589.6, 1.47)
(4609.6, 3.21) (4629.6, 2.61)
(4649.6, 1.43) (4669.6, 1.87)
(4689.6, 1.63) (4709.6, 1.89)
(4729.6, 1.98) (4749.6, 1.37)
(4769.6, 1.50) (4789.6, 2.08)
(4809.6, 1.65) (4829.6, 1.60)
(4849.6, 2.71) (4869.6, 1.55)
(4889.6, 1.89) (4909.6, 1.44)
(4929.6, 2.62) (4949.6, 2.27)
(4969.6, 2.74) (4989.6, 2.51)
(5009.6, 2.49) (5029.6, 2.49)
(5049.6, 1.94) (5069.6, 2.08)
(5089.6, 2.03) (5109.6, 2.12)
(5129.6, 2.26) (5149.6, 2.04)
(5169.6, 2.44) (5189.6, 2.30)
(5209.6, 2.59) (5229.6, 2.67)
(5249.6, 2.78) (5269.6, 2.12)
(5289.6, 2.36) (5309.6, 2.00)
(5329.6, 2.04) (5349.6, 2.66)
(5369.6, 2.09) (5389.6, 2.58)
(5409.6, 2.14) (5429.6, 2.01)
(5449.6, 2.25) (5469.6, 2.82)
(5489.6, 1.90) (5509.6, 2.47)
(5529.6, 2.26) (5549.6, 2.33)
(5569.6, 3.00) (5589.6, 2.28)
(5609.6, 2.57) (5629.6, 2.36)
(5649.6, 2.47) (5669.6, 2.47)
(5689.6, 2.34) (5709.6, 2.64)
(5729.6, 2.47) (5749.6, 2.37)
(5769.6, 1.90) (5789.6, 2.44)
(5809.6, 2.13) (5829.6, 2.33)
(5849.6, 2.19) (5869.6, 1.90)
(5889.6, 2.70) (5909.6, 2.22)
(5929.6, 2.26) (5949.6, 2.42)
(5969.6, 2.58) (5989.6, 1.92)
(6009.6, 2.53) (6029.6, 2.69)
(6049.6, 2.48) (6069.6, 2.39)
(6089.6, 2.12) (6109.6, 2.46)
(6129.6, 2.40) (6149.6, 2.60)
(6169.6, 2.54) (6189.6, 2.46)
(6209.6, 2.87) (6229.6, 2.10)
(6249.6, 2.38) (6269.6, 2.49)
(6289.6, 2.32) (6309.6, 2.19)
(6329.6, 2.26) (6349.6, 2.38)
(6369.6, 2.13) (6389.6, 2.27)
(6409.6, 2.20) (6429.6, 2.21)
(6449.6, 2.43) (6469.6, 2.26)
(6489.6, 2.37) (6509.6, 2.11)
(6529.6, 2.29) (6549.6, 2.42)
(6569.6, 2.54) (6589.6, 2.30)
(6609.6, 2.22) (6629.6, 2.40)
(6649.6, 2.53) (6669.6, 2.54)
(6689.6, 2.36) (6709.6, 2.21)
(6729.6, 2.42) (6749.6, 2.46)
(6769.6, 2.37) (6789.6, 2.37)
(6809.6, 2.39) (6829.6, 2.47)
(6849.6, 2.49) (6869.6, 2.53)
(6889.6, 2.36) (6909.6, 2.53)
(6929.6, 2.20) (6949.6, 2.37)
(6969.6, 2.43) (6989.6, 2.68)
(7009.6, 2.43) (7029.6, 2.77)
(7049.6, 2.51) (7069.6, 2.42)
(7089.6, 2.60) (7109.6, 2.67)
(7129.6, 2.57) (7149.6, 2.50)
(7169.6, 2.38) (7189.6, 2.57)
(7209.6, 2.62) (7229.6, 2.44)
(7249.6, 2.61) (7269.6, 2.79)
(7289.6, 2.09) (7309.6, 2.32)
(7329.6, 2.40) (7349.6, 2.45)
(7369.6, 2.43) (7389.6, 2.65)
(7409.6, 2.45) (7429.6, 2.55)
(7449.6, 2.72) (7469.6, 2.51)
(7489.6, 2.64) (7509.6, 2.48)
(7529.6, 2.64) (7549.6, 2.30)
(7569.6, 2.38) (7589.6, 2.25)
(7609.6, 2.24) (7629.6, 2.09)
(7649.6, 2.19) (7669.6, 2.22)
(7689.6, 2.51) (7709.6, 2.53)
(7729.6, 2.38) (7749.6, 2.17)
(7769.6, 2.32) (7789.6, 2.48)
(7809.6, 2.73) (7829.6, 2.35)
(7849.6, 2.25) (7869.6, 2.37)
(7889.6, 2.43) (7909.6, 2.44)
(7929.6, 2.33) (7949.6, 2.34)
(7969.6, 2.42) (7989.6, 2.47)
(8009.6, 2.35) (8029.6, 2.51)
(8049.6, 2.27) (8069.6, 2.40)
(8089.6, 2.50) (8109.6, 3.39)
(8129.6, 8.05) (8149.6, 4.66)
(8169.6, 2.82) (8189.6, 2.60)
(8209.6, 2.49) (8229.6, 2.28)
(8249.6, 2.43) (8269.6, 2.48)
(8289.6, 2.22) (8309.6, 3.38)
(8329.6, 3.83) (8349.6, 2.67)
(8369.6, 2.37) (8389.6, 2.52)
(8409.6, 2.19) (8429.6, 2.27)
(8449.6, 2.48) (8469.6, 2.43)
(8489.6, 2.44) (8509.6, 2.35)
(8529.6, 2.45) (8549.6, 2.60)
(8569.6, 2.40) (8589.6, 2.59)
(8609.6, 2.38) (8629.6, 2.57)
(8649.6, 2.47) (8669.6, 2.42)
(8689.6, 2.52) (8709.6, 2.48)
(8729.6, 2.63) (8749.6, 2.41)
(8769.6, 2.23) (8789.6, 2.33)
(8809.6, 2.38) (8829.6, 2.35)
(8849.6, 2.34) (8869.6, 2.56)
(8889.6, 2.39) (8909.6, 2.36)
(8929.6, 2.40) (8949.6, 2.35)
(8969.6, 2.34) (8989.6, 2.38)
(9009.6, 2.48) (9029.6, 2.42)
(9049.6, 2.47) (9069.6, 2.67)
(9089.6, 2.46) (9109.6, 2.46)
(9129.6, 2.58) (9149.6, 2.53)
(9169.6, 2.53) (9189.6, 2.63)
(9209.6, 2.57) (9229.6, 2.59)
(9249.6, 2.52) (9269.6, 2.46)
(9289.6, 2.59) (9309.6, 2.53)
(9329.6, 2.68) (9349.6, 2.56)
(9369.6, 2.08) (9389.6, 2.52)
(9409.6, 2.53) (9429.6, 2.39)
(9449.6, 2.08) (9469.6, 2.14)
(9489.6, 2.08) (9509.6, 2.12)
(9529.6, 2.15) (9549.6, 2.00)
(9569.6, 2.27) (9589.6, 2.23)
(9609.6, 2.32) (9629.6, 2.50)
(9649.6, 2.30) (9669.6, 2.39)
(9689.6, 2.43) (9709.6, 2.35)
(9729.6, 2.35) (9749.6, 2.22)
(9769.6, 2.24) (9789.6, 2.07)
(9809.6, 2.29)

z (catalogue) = 0.238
